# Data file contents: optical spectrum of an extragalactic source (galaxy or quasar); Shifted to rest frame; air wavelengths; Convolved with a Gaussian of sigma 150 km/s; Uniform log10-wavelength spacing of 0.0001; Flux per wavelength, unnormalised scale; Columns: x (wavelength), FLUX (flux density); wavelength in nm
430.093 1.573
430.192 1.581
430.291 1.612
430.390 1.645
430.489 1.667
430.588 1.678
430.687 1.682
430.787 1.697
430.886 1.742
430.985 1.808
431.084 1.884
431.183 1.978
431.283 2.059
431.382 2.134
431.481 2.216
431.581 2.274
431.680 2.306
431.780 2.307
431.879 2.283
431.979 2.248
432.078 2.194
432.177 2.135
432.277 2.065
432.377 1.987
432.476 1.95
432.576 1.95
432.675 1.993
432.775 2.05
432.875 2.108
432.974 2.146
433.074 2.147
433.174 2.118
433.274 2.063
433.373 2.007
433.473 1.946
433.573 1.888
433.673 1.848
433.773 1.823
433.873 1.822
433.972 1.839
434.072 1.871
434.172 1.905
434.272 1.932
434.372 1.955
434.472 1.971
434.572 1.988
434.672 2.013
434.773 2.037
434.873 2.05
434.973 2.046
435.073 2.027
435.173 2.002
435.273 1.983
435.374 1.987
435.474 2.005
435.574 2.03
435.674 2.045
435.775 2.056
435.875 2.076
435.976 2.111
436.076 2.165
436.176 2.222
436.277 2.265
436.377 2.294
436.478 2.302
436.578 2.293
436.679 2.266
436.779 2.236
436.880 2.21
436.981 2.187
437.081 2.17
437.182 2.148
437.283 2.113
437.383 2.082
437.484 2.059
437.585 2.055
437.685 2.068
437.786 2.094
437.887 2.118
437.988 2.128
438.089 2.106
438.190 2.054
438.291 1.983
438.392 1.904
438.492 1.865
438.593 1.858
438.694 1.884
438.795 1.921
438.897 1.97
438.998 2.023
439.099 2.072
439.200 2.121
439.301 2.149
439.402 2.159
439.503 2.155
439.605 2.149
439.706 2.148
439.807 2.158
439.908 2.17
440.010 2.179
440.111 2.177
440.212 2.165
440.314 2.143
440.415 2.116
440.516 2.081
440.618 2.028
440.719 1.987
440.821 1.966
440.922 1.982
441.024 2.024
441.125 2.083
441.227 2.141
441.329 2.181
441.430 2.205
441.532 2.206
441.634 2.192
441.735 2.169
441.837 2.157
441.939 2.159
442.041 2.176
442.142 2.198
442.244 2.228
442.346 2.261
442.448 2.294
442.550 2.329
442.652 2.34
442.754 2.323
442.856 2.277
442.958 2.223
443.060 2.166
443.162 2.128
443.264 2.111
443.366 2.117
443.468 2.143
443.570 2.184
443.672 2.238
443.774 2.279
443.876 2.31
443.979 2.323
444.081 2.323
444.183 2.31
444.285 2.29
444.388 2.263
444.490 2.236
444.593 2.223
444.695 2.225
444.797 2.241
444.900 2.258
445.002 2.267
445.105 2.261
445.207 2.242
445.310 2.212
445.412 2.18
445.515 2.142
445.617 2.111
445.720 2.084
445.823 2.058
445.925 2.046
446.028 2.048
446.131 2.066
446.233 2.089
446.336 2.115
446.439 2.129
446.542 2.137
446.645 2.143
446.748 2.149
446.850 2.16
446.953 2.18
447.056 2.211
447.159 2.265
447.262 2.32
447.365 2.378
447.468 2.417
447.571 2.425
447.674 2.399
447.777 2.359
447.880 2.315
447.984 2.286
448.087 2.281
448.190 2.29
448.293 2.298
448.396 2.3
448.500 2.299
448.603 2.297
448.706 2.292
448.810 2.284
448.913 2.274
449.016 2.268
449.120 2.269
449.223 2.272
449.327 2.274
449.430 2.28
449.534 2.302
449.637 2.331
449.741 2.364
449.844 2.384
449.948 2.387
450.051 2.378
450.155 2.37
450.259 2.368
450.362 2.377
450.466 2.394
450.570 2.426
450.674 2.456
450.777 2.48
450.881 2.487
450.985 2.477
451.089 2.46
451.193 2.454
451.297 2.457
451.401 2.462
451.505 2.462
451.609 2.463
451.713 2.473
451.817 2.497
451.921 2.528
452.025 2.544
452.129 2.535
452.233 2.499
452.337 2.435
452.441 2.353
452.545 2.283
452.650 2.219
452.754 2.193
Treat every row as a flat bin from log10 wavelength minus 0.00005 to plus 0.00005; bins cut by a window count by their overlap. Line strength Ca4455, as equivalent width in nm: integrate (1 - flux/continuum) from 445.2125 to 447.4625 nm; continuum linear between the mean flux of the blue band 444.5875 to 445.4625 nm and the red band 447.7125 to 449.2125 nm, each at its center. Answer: 0.10 nm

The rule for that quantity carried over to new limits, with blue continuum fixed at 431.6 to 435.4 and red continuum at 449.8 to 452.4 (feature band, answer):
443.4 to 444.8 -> 0.02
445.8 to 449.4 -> 0.19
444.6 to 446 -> 0.08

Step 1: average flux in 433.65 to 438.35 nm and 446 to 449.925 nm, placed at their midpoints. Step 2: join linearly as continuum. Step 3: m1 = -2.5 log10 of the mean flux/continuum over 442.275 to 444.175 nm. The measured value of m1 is -0.03 mag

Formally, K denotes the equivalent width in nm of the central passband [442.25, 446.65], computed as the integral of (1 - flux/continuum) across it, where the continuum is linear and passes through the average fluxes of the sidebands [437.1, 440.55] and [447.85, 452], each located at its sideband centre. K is 0.04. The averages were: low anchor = 2.08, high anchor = 2.37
